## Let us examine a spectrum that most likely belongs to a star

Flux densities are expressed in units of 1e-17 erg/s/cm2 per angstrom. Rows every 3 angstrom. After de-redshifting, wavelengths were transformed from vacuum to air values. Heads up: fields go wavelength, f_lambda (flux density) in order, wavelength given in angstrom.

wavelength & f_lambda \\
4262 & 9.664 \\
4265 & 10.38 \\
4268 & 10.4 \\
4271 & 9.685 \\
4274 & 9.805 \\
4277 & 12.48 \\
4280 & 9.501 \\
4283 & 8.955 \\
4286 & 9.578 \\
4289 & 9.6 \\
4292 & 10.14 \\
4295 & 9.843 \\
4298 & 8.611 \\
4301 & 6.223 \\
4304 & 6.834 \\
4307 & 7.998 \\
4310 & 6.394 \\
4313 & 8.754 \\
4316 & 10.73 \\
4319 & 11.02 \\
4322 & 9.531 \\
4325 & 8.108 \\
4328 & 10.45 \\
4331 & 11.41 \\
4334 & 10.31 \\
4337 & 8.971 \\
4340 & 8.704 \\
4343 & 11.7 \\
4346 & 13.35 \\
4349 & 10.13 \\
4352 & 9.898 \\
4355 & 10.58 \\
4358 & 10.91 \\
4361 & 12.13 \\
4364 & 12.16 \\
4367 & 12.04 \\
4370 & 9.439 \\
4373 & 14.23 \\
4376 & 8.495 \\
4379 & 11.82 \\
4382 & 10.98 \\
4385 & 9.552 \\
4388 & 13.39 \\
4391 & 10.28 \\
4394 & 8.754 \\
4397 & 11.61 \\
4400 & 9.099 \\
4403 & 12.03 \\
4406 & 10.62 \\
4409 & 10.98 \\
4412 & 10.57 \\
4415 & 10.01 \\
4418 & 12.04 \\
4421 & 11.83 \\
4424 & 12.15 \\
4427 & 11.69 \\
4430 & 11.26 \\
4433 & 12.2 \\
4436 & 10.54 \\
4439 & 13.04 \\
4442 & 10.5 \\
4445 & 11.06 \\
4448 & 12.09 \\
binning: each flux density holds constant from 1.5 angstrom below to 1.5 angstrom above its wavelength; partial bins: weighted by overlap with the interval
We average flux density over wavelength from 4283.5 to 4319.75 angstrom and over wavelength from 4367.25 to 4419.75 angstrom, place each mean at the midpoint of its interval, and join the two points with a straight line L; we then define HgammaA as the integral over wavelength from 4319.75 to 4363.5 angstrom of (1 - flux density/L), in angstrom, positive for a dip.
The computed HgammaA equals -3.6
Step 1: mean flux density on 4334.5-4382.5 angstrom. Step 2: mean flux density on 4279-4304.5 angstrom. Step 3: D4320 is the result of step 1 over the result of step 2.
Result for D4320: 1.2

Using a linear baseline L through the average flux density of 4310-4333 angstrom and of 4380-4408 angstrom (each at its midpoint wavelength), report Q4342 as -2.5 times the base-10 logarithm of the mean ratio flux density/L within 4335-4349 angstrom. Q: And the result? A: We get -0.059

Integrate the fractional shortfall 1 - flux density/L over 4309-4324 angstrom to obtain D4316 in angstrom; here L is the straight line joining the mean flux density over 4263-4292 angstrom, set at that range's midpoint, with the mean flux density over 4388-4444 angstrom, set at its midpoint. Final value 1.5 angstrom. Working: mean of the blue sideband 10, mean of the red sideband 11.1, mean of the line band 9.34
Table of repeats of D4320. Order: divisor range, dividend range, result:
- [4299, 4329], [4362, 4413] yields 1.28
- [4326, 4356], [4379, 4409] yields 1.02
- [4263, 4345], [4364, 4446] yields 1.17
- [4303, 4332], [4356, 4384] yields 1.24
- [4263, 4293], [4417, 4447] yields 1.16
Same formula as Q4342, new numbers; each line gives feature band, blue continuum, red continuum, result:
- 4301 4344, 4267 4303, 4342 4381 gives 0.13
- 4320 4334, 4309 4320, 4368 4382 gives -0.04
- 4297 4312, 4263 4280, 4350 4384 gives 0.42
